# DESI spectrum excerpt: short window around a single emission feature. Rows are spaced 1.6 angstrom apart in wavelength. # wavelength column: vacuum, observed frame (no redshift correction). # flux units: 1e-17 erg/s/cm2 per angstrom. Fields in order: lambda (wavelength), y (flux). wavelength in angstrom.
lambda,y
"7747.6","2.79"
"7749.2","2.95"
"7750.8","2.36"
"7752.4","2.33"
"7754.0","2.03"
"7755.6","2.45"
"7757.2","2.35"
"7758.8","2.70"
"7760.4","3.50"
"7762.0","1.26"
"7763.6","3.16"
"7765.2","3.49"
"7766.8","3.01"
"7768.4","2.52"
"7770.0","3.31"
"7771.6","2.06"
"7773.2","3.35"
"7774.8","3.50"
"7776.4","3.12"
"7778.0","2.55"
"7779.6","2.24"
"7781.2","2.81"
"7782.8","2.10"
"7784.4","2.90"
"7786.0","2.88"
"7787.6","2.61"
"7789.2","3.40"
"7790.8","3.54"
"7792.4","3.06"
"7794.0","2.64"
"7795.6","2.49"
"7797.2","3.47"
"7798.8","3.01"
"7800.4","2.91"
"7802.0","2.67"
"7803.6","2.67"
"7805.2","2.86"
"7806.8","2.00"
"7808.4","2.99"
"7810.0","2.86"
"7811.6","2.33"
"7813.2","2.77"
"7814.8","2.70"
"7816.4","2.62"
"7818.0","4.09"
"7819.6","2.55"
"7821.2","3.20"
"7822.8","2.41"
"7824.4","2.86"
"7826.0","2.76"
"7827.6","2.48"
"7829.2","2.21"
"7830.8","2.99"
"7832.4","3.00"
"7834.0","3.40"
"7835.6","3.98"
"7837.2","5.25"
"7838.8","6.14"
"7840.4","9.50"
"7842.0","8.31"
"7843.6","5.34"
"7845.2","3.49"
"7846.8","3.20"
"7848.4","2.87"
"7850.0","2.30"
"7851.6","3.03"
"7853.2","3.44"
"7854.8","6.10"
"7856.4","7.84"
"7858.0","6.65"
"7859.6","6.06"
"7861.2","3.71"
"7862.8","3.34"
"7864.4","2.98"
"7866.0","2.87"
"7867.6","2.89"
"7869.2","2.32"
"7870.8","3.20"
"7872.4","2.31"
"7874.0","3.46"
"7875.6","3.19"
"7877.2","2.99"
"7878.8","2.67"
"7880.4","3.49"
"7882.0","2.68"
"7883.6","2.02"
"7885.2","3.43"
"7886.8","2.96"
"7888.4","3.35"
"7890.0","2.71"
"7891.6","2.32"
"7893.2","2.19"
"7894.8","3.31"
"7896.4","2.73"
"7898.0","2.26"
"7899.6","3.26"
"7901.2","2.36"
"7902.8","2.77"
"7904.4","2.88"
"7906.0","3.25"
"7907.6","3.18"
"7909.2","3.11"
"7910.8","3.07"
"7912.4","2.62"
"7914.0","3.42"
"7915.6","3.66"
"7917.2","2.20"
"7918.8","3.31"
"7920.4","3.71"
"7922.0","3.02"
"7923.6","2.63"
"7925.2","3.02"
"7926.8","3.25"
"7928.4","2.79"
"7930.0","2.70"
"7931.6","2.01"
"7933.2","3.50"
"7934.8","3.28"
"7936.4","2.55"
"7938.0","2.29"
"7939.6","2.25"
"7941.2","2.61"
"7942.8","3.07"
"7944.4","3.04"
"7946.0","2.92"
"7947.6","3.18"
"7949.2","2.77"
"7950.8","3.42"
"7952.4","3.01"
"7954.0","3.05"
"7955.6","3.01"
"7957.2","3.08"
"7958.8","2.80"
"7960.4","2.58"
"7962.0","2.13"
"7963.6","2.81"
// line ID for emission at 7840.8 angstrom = [S II]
